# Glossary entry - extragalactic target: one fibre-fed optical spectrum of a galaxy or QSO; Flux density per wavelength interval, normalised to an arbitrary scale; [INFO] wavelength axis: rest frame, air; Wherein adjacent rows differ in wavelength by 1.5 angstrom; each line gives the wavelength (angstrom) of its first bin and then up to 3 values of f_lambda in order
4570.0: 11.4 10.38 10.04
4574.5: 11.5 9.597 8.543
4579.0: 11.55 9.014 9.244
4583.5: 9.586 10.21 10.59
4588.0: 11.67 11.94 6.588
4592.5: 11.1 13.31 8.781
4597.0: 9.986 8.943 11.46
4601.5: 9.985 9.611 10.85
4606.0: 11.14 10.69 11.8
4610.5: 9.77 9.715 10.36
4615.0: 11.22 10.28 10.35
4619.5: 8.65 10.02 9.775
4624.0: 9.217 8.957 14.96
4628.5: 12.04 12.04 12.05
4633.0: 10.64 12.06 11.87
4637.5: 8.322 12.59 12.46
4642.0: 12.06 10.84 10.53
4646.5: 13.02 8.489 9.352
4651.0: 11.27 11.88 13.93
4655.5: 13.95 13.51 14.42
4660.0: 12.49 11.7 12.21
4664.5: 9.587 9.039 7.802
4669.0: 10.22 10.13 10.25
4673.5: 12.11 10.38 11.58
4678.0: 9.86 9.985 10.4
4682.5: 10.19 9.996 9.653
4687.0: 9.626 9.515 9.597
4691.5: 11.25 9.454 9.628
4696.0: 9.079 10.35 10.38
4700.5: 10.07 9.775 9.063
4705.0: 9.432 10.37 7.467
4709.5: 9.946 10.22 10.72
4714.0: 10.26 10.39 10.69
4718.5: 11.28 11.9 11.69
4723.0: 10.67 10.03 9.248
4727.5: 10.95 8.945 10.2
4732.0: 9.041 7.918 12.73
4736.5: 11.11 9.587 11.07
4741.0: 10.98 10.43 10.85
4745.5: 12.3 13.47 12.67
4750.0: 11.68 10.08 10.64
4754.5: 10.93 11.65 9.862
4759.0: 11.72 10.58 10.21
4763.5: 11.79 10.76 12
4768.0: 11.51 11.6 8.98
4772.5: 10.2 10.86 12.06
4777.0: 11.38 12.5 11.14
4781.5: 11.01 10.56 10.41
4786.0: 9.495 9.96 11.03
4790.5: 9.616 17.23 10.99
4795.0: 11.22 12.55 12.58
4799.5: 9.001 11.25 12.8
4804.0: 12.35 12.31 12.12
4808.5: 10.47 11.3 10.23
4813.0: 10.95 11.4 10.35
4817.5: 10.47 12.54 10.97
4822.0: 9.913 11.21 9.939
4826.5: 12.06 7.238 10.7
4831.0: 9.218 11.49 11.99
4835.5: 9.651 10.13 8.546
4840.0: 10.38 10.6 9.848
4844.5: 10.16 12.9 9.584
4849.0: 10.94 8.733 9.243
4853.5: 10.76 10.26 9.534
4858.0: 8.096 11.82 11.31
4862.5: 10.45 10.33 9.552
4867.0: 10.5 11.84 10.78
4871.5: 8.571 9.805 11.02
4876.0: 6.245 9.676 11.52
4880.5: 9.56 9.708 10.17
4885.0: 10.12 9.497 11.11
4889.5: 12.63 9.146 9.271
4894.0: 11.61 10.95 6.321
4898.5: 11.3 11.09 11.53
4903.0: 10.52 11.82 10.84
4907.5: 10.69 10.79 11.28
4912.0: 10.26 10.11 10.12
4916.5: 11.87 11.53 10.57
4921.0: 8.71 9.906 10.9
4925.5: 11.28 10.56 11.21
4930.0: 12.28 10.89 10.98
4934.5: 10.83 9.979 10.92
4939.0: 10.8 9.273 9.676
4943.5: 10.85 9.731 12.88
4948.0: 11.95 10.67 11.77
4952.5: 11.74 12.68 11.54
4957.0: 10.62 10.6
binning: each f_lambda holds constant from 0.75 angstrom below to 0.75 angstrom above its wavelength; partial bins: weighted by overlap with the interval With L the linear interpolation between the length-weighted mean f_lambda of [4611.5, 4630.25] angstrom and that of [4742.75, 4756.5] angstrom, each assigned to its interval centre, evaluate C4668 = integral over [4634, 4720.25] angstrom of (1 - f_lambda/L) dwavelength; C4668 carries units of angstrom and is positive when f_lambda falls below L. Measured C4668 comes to 2.5 angstrom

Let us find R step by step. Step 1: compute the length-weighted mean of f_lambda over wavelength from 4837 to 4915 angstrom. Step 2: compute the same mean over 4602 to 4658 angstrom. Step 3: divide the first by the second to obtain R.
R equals 0.92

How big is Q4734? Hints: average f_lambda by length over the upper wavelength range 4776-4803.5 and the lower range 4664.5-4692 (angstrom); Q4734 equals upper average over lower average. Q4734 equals 1.1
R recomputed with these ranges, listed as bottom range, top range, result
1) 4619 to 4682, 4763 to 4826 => 1.01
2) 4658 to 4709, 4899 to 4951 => 1.06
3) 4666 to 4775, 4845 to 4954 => 1.01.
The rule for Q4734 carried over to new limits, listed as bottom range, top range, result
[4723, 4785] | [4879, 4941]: 0.97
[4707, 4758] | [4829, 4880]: 0.96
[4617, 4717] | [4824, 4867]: 0.96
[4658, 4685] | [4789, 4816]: 1.09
